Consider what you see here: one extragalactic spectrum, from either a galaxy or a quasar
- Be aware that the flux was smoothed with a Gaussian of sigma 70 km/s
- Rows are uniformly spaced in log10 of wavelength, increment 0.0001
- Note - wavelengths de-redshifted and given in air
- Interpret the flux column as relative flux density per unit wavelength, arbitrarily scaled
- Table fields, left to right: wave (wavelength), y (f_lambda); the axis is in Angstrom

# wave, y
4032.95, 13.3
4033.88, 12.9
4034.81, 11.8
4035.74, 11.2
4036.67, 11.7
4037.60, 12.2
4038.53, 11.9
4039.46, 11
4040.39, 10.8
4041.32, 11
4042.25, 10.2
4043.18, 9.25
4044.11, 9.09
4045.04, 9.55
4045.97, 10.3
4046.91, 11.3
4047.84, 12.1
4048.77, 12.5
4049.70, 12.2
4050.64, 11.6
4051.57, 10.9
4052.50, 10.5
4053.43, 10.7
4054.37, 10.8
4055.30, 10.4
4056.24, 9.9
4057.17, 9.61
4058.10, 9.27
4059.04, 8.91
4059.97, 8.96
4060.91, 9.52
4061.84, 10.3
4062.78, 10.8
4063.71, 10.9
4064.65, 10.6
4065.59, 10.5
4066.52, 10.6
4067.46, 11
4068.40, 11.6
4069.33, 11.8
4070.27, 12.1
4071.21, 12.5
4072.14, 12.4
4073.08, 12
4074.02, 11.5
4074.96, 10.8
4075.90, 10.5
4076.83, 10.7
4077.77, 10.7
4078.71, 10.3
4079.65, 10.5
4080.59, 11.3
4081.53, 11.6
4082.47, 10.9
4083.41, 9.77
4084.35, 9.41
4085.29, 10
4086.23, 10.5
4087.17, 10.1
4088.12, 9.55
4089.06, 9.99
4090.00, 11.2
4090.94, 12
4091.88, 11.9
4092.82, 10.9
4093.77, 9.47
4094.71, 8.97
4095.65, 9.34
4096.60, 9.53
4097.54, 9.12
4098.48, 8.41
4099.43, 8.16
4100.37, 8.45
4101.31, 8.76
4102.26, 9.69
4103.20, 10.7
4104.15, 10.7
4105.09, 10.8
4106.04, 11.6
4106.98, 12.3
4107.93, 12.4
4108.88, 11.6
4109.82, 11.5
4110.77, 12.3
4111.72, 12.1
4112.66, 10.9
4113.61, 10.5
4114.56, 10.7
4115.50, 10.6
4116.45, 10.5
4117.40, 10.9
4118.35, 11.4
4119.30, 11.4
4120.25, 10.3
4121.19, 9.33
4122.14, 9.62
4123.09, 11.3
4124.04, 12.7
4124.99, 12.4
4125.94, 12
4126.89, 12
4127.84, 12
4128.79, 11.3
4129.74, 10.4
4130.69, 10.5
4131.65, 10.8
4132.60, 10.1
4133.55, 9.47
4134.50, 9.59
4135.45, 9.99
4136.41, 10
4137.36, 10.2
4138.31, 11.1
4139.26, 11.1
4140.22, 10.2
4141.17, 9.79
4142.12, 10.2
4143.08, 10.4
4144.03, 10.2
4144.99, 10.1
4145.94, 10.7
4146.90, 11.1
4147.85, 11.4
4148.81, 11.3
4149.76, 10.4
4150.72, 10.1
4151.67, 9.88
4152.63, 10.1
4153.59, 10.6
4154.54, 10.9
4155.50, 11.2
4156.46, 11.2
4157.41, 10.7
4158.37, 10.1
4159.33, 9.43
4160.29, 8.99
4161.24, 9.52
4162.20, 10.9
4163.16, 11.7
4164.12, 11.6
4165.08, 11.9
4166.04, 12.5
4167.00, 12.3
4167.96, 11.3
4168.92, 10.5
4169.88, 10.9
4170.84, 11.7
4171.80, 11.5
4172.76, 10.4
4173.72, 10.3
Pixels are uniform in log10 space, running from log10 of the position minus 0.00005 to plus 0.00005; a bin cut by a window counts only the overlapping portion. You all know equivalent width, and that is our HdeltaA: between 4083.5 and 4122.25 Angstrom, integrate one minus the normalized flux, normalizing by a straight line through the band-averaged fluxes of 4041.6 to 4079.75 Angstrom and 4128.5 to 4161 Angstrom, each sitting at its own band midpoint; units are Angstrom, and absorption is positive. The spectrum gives 0.5 Angstrom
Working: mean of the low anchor 10.7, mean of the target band 10.4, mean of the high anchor 10.4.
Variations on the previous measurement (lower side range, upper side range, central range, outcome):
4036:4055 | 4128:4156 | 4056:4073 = 0.3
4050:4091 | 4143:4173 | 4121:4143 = 0.1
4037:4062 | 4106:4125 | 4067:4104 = 1.5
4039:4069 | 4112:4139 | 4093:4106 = 1.5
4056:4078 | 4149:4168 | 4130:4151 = 0.7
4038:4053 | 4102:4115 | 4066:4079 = -0.3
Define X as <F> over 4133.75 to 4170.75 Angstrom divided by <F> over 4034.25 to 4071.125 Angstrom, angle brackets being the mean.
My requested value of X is 1.0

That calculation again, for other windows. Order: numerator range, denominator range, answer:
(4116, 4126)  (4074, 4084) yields 1.03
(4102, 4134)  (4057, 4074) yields 1.03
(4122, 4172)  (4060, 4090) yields 1.00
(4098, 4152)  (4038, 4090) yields 1.00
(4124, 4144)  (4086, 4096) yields 1.03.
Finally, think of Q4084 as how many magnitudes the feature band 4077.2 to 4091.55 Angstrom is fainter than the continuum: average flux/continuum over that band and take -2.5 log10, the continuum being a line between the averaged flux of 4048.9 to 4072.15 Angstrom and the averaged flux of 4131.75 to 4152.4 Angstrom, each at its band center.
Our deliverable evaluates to 0.009 mag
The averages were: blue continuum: 10.7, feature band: 10.5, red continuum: 10.4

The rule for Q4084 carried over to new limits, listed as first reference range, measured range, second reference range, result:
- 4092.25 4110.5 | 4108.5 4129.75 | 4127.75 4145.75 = -0.10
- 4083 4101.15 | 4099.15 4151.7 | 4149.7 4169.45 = -0.05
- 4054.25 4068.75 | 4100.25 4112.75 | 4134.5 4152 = -0.07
